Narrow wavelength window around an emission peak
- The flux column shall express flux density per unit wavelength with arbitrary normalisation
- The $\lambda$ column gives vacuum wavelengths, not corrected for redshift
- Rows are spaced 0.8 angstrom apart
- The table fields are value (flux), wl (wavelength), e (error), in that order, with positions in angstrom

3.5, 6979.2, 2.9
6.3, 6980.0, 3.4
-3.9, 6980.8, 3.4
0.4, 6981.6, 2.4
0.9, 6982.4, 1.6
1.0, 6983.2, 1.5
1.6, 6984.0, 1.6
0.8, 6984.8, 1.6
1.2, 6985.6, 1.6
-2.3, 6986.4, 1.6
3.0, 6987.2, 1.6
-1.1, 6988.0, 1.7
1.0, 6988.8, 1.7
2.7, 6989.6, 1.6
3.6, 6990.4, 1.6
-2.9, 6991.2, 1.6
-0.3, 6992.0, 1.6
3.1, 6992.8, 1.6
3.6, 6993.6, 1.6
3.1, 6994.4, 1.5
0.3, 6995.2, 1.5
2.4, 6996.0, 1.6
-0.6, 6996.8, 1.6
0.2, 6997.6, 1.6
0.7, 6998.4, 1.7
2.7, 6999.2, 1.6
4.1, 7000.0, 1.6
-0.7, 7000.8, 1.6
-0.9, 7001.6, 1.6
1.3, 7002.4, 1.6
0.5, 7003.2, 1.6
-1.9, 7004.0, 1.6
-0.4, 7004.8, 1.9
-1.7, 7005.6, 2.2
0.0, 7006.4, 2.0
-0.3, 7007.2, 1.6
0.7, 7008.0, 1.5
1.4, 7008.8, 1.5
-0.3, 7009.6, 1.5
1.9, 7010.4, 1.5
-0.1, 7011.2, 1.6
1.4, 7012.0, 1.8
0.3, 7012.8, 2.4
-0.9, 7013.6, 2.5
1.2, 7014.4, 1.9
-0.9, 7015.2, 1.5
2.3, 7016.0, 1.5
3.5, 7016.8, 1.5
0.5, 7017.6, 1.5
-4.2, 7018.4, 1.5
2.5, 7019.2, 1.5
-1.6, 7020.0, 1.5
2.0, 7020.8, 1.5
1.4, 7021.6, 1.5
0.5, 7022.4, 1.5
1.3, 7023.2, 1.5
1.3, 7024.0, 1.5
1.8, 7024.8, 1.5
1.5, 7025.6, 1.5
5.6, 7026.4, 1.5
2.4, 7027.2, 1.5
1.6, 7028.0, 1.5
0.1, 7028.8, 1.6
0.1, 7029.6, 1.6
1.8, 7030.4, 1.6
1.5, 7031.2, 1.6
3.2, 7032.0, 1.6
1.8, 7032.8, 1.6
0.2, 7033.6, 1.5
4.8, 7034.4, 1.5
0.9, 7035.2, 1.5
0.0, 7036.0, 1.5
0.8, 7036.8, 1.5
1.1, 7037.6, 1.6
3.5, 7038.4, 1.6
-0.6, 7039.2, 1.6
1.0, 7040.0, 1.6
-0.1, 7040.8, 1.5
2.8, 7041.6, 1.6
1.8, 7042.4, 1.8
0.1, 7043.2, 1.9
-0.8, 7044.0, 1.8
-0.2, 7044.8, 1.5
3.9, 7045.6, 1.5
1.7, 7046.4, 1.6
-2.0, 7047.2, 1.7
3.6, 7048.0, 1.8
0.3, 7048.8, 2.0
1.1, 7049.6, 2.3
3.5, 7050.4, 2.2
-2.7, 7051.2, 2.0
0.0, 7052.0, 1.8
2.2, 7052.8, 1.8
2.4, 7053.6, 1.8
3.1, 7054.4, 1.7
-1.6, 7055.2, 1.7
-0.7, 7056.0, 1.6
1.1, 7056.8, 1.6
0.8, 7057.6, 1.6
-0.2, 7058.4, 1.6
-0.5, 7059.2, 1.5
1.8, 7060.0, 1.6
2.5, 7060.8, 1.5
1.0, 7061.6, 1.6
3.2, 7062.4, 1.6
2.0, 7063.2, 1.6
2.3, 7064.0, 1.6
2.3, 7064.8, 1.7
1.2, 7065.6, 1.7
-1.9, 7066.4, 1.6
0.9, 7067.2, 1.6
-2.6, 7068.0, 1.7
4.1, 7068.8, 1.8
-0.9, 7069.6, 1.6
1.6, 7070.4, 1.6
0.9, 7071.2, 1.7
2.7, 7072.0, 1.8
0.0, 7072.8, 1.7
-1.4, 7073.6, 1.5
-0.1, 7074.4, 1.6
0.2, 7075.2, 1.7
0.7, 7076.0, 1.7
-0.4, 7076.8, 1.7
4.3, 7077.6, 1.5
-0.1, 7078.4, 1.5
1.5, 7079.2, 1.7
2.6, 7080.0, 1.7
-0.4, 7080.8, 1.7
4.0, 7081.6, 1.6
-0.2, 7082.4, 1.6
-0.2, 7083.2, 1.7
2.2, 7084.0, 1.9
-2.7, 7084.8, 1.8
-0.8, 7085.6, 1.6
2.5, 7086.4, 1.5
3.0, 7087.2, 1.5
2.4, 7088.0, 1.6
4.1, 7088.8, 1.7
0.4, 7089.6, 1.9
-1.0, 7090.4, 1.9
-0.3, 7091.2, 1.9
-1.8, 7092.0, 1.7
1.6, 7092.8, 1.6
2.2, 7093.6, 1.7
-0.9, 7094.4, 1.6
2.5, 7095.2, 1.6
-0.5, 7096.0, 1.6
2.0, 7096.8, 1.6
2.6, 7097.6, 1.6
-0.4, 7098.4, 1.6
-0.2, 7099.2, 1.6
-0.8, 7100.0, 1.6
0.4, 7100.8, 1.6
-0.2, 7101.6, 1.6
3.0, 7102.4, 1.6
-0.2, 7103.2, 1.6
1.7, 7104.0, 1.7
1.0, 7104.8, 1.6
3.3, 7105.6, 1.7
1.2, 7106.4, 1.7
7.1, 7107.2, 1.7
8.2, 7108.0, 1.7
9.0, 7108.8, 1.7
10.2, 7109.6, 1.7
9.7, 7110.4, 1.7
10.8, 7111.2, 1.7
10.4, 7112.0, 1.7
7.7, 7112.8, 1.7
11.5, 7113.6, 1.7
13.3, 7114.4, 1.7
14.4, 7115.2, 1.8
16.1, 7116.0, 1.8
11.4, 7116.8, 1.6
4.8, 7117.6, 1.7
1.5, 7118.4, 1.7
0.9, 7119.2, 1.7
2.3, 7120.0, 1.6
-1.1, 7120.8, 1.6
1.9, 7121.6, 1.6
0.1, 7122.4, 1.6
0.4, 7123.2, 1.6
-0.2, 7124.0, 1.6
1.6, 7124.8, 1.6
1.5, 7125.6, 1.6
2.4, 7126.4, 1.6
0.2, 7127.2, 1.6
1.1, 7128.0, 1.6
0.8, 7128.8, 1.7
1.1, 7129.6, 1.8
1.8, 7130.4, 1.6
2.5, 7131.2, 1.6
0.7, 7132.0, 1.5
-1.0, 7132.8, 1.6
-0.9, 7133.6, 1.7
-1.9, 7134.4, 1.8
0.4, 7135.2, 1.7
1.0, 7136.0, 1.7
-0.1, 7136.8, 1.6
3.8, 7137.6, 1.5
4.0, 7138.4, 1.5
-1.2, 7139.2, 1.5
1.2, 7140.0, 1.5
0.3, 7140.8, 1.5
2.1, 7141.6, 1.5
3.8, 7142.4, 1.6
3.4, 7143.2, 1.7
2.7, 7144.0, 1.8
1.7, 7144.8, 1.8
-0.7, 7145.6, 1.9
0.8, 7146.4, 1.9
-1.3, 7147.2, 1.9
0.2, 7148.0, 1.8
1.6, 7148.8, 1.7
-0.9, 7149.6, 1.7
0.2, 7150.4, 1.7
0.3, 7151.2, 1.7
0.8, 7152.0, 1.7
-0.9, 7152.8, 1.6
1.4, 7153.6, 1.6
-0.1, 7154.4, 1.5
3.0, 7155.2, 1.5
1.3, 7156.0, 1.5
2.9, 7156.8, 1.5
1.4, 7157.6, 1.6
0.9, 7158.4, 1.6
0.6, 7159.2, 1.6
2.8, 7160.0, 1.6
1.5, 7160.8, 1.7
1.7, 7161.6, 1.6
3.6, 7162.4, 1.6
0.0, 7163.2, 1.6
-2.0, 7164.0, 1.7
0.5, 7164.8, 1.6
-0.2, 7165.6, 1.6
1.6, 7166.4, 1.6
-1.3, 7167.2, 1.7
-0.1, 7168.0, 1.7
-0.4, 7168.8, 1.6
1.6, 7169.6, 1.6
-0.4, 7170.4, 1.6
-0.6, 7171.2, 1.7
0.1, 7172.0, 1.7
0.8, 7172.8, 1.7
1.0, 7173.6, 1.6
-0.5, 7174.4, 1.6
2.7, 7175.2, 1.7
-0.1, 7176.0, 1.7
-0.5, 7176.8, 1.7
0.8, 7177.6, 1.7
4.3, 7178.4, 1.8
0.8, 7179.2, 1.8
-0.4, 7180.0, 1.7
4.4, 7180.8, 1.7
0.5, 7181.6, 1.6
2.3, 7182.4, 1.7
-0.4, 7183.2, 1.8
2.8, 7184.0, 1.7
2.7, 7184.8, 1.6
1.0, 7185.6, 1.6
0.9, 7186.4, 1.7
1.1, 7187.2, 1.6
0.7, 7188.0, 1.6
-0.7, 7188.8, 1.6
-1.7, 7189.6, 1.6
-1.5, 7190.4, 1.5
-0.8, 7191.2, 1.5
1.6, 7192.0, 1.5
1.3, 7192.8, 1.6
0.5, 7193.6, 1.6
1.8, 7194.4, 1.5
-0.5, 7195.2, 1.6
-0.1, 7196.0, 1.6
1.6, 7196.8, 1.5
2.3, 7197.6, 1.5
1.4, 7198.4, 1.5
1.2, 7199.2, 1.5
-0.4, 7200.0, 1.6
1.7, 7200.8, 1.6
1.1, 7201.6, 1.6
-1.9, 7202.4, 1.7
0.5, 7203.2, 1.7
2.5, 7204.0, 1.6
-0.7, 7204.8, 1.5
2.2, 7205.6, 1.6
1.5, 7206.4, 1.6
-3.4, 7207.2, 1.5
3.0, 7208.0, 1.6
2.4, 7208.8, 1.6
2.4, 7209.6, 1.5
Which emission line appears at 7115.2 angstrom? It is [O II]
